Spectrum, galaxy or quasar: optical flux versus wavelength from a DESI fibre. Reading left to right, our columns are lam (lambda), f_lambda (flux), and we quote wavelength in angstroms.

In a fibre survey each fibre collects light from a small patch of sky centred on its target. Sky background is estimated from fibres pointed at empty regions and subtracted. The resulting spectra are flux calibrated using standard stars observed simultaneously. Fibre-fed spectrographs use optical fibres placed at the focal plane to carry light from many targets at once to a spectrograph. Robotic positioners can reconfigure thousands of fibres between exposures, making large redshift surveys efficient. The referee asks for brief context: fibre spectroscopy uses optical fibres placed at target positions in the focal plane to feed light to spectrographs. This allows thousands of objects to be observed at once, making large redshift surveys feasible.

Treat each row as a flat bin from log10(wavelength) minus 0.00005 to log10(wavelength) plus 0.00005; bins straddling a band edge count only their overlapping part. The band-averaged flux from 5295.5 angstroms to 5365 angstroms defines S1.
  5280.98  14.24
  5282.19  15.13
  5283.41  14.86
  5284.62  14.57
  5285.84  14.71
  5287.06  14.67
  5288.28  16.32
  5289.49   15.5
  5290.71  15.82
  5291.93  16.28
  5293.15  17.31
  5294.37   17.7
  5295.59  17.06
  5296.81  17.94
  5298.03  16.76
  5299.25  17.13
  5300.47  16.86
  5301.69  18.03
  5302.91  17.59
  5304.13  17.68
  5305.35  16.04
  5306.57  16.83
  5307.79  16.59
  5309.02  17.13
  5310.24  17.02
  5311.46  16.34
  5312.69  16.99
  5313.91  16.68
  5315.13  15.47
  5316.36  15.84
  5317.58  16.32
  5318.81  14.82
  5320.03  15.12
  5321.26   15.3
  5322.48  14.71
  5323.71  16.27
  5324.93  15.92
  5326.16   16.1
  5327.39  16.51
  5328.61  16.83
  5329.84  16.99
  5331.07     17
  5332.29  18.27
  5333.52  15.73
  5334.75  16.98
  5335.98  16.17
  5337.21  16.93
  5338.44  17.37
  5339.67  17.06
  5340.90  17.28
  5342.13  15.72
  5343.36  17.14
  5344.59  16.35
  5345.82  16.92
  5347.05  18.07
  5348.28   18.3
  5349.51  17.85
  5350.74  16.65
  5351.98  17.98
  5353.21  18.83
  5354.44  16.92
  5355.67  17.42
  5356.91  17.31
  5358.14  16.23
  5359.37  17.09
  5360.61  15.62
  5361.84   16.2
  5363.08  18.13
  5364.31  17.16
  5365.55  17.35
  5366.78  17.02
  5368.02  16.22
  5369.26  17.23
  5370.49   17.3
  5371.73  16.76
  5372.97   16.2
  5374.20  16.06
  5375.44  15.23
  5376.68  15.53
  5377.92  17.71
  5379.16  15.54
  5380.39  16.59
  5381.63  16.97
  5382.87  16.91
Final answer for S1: 16.8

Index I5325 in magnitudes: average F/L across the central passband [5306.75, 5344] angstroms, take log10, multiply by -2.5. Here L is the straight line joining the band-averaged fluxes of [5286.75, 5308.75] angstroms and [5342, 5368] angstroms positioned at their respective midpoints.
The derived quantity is 0.04 mag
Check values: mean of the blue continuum 16.8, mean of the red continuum 17.2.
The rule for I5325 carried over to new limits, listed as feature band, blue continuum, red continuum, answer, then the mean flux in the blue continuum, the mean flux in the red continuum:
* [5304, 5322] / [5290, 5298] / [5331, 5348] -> 0.05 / 17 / 17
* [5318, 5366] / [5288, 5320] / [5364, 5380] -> -0.01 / 16.7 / 16.6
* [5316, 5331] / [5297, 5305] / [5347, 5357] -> 0.10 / 17.3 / 17.7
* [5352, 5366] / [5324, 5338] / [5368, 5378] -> -0.04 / 16.7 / 16.4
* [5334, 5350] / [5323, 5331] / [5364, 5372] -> -0.03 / 16.4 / 17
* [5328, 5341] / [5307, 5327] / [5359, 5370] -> -0.04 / 16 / 16.9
